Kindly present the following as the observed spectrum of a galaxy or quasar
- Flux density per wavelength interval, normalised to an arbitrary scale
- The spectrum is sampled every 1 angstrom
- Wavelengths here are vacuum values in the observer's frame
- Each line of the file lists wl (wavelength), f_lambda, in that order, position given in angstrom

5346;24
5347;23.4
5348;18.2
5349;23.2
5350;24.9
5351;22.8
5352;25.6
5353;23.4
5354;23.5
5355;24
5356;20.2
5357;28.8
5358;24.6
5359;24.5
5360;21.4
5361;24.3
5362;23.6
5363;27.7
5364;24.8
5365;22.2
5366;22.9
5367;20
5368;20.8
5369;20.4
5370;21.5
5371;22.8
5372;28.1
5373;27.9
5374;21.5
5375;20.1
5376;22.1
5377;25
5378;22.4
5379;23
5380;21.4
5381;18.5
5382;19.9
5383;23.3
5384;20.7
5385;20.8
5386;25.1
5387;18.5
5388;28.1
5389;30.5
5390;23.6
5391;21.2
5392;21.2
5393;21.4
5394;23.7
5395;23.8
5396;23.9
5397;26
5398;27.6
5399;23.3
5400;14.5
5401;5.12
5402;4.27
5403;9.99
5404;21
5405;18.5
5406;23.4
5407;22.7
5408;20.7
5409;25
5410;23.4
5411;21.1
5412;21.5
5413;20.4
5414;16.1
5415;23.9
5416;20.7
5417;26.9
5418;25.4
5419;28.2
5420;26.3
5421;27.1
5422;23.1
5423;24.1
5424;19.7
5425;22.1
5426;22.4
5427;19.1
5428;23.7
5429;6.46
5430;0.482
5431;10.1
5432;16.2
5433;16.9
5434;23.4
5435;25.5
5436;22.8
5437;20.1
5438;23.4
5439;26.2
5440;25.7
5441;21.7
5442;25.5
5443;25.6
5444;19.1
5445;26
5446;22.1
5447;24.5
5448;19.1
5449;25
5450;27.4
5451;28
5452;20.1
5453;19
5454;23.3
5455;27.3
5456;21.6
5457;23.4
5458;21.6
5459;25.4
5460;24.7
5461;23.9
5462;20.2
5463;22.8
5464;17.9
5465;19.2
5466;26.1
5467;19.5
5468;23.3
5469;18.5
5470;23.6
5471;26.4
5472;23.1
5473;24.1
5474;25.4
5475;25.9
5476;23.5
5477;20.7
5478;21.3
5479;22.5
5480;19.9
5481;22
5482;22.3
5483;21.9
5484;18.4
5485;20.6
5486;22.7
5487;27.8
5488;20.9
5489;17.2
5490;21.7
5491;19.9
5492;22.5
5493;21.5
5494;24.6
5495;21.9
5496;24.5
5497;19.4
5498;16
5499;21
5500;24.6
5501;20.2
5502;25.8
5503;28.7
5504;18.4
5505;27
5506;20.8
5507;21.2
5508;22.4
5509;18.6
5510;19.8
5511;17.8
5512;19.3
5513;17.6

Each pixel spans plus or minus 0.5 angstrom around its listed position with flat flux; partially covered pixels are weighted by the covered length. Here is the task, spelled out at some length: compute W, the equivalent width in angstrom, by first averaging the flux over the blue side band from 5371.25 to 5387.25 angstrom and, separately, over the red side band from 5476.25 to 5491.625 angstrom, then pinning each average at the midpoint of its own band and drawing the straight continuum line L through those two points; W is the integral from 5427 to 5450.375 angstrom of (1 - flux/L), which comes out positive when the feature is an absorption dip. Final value 1.2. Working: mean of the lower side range 22.5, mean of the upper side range 21.4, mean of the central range 20.7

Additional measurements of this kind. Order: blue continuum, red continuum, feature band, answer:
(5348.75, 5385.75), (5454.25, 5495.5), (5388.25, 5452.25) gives 3.7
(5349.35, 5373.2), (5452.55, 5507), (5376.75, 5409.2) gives 3.2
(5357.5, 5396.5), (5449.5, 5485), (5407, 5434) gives 2.7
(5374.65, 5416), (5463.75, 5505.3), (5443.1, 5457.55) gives -1.0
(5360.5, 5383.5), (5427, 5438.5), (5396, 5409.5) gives 0.8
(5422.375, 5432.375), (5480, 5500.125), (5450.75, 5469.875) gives -3.3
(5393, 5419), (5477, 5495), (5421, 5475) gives -1.8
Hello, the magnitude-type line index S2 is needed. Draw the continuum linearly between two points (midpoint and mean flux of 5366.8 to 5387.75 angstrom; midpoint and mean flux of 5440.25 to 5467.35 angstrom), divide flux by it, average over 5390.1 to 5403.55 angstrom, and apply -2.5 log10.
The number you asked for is 0.17 mag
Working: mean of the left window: 22.2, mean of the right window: 23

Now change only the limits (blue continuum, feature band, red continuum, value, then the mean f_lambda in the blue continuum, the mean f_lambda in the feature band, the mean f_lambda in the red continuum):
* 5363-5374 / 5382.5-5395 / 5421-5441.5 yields -0.050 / 23.3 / 23.2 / 19.8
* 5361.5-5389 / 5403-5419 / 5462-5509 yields 0.036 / 22.8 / 21.9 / 22.1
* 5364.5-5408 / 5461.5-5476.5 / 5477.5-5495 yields -0.050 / 21.4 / 22.6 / 21.6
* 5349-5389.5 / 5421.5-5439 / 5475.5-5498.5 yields 0.175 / 23.3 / 19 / 21.5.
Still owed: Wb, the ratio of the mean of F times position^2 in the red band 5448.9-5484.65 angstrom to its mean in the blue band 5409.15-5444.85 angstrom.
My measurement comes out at 1.1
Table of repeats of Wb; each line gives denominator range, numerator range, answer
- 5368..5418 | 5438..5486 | 1.09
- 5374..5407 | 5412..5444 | 1.02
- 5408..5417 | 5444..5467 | 1.07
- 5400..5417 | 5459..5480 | 1.23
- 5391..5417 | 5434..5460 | 1.18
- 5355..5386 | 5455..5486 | 1.02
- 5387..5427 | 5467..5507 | 1.05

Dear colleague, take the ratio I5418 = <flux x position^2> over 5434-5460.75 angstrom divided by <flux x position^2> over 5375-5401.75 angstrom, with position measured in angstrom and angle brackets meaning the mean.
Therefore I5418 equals 1.10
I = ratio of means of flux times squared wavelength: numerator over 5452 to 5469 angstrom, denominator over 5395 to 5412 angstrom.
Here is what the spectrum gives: 1.16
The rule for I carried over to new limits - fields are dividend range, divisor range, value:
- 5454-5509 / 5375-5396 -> 1.02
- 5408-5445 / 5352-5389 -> 0.95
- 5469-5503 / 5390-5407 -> 1.18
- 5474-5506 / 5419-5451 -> 1.05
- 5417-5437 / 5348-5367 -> 0.88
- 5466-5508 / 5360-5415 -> 1.06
